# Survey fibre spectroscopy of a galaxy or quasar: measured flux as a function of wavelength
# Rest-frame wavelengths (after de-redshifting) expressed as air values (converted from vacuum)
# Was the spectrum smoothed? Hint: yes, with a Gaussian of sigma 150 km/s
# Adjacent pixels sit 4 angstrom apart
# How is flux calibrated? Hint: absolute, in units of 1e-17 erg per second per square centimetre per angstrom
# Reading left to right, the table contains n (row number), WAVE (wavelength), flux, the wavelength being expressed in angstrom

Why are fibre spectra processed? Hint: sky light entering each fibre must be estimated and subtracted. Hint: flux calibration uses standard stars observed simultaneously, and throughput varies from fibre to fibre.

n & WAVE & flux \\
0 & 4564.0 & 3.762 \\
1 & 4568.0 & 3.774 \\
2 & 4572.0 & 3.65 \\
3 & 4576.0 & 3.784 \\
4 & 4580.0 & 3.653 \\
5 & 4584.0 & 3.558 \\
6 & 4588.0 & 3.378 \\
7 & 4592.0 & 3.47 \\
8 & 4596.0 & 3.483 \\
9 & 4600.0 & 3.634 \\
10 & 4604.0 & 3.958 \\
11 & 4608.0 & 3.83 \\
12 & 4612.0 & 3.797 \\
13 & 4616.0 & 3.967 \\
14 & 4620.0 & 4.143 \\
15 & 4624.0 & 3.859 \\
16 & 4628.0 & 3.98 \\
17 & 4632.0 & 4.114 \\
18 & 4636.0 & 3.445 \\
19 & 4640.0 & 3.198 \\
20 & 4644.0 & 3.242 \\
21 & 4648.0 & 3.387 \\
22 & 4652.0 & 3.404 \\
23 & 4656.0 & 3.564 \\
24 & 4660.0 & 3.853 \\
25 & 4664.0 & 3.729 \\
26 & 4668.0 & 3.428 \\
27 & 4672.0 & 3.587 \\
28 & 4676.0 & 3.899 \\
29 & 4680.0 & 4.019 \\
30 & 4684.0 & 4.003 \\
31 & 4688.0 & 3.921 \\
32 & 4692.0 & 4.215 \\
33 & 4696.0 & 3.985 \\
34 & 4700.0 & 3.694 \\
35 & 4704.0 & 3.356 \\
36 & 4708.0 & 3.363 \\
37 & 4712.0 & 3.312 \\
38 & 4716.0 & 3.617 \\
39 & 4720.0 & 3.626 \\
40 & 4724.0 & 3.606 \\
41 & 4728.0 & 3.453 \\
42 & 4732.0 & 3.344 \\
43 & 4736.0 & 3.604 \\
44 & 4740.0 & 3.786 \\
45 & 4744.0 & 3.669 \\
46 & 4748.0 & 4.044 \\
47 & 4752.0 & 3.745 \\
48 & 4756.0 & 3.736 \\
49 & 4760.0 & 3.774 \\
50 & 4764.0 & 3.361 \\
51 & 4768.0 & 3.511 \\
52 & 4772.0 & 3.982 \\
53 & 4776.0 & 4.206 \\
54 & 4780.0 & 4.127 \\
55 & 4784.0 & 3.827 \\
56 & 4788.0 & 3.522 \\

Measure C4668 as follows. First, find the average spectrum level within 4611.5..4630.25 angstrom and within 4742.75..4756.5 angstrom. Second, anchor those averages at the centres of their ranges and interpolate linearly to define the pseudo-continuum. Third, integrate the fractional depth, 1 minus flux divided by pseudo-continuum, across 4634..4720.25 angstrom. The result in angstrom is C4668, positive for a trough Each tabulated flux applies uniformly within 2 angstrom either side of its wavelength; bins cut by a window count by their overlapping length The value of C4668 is 5.9 angstrom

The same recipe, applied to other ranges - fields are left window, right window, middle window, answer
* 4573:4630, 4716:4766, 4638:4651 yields 1.51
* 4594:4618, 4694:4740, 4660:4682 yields -0.59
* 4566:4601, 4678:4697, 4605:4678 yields 2.67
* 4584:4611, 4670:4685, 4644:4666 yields 1.42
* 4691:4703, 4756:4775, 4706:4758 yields 2.49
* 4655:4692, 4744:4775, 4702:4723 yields 1.77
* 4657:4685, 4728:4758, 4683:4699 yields -1.12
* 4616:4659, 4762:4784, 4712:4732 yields 1.28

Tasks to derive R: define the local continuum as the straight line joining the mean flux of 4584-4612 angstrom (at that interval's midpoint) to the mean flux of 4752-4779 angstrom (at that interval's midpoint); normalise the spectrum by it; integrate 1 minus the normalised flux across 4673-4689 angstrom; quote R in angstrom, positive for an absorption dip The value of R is -1.02 angstrom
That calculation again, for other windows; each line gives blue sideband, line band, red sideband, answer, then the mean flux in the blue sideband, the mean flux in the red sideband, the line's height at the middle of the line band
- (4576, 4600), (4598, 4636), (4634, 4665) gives -4.20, 3.54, 3.47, 3.51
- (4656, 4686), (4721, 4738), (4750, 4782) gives 1.27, 3.77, 3.81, 3.79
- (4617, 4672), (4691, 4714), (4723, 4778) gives 0.29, 3.65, 3.7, 3.68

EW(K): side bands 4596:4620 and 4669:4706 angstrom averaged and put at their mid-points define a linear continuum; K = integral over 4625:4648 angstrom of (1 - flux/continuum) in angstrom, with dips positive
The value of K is 1.5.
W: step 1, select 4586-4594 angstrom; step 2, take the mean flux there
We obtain 3.42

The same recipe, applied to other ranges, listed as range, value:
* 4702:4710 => 3.36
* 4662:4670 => 3.58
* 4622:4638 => 3.85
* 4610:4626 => 3.94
